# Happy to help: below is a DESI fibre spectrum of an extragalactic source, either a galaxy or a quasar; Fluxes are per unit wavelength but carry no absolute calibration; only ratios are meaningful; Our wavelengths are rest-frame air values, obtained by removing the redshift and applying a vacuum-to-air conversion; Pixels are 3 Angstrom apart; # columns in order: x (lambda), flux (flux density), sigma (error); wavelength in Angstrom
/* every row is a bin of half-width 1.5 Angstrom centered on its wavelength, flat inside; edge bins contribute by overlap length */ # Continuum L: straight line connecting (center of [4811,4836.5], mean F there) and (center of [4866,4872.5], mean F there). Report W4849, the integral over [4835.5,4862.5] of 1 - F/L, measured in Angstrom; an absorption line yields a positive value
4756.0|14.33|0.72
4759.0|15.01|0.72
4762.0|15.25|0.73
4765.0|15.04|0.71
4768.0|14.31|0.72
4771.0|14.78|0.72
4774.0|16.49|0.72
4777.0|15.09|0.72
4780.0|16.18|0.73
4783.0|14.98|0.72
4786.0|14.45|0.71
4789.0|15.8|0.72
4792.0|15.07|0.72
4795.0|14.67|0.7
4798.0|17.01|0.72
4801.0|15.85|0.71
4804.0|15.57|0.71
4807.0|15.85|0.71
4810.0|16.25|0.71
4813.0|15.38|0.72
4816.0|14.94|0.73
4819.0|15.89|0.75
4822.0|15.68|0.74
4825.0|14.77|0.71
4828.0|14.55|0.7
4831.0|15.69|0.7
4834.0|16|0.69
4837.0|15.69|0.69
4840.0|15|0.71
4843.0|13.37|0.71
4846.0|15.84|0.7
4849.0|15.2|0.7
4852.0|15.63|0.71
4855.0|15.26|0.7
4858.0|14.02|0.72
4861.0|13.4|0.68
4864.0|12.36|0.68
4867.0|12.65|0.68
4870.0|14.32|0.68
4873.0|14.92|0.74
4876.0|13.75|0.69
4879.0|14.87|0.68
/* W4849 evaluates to -0.6 Angstrom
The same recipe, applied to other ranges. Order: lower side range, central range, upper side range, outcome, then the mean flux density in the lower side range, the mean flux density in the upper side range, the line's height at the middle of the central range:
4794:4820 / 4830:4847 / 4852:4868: -0.79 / 15.7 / 13.8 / 14.6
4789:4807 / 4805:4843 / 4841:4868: -0.98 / 15.7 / 14.2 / 15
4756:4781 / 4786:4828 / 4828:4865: -1.43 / 15.2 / 14.8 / 15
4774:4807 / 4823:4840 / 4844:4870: -0.65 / 15.5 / 14.3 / 14.8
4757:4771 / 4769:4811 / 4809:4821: -0.86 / 14.9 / 15.6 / 15.2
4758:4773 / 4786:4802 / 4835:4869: -0.87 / 14.9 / 14.4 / 14.8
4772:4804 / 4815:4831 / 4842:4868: -0.39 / 15.5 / 14.2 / 14.9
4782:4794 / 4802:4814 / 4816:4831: -0.49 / 15.1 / 15.2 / 15.2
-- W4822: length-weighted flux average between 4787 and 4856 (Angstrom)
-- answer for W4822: 15.4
